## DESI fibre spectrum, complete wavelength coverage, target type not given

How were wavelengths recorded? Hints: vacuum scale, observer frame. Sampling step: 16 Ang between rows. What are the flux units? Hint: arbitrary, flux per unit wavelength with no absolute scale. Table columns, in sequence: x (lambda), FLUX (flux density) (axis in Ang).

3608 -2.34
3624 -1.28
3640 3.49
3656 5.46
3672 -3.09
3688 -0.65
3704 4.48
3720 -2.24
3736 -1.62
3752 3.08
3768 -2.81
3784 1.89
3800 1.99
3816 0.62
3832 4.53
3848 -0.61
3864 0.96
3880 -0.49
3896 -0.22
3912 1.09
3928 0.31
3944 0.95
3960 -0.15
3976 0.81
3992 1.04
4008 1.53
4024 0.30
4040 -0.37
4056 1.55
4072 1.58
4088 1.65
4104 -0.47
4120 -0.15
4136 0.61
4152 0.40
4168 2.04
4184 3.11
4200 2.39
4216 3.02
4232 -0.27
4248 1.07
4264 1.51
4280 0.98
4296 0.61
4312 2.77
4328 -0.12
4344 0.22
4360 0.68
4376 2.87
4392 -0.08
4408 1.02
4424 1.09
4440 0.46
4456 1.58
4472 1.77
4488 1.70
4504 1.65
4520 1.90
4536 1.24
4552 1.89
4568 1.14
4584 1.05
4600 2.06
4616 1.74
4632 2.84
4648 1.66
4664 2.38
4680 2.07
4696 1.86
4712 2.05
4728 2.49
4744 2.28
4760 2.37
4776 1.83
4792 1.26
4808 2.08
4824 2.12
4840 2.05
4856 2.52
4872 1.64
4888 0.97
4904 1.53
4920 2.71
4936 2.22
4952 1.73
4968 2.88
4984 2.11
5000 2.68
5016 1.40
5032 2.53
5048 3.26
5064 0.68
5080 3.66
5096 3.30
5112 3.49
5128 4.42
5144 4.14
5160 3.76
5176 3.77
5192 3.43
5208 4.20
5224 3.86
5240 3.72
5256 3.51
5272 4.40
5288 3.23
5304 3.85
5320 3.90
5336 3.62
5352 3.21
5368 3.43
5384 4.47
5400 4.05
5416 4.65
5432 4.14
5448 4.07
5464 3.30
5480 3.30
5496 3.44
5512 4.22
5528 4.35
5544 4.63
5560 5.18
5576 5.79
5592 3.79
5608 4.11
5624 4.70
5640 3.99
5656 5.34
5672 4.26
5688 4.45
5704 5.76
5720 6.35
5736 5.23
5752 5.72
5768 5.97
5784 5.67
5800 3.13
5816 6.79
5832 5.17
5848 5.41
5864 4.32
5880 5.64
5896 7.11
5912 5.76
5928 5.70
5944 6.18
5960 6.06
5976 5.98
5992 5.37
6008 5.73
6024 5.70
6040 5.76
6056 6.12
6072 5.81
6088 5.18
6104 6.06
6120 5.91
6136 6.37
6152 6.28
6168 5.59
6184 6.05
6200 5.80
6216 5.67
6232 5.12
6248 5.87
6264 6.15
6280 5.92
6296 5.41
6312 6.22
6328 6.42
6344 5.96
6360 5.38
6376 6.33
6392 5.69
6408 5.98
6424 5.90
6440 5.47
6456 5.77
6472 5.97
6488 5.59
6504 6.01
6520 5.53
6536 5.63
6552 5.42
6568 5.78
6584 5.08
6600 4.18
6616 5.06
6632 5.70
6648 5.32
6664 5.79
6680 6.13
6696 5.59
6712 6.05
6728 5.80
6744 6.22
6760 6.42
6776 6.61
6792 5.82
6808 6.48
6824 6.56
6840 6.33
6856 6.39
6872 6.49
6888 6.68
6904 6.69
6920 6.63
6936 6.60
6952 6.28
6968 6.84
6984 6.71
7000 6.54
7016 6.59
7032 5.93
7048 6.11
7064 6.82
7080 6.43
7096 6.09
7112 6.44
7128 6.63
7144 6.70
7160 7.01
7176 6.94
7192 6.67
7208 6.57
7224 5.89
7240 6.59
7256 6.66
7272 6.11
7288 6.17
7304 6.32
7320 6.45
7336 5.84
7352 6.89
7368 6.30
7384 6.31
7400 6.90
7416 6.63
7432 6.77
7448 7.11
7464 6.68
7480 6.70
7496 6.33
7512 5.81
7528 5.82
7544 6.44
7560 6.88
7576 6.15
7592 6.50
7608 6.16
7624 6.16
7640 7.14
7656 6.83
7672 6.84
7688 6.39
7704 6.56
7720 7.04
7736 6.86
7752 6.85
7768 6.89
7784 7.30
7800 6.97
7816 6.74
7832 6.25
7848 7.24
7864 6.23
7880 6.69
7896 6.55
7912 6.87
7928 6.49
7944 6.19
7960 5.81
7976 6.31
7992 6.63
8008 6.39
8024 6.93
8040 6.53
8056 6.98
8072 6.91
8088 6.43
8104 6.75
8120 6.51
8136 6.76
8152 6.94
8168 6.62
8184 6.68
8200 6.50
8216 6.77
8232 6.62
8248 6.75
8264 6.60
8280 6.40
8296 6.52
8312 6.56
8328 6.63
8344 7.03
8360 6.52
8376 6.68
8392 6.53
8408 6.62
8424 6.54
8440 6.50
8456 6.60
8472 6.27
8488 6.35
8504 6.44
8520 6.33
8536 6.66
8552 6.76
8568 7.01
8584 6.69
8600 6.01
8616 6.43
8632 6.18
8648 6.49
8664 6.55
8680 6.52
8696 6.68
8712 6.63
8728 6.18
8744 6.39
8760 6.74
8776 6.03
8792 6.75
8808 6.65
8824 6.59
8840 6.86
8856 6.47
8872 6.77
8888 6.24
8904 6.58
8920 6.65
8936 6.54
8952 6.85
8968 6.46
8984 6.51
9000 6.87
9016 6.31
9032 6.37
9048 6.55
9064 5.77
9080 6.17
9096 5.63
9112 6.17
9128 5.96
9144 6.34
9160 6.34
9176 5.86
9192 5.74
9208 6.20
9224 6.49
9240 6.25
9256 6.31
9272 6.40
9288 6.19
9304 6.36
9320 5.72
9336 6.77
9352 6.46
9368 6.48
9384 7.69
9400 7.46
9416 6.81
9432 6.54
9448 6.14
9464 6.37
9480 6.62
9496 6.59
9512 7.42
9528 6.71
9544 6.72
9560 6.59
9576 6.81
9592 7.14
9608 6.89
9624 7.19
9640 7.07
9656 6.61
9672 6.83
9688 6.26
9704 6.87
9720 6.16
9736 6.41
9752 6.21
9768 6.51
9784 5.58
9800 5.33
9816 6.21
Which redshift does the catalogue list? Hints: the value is 0.276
